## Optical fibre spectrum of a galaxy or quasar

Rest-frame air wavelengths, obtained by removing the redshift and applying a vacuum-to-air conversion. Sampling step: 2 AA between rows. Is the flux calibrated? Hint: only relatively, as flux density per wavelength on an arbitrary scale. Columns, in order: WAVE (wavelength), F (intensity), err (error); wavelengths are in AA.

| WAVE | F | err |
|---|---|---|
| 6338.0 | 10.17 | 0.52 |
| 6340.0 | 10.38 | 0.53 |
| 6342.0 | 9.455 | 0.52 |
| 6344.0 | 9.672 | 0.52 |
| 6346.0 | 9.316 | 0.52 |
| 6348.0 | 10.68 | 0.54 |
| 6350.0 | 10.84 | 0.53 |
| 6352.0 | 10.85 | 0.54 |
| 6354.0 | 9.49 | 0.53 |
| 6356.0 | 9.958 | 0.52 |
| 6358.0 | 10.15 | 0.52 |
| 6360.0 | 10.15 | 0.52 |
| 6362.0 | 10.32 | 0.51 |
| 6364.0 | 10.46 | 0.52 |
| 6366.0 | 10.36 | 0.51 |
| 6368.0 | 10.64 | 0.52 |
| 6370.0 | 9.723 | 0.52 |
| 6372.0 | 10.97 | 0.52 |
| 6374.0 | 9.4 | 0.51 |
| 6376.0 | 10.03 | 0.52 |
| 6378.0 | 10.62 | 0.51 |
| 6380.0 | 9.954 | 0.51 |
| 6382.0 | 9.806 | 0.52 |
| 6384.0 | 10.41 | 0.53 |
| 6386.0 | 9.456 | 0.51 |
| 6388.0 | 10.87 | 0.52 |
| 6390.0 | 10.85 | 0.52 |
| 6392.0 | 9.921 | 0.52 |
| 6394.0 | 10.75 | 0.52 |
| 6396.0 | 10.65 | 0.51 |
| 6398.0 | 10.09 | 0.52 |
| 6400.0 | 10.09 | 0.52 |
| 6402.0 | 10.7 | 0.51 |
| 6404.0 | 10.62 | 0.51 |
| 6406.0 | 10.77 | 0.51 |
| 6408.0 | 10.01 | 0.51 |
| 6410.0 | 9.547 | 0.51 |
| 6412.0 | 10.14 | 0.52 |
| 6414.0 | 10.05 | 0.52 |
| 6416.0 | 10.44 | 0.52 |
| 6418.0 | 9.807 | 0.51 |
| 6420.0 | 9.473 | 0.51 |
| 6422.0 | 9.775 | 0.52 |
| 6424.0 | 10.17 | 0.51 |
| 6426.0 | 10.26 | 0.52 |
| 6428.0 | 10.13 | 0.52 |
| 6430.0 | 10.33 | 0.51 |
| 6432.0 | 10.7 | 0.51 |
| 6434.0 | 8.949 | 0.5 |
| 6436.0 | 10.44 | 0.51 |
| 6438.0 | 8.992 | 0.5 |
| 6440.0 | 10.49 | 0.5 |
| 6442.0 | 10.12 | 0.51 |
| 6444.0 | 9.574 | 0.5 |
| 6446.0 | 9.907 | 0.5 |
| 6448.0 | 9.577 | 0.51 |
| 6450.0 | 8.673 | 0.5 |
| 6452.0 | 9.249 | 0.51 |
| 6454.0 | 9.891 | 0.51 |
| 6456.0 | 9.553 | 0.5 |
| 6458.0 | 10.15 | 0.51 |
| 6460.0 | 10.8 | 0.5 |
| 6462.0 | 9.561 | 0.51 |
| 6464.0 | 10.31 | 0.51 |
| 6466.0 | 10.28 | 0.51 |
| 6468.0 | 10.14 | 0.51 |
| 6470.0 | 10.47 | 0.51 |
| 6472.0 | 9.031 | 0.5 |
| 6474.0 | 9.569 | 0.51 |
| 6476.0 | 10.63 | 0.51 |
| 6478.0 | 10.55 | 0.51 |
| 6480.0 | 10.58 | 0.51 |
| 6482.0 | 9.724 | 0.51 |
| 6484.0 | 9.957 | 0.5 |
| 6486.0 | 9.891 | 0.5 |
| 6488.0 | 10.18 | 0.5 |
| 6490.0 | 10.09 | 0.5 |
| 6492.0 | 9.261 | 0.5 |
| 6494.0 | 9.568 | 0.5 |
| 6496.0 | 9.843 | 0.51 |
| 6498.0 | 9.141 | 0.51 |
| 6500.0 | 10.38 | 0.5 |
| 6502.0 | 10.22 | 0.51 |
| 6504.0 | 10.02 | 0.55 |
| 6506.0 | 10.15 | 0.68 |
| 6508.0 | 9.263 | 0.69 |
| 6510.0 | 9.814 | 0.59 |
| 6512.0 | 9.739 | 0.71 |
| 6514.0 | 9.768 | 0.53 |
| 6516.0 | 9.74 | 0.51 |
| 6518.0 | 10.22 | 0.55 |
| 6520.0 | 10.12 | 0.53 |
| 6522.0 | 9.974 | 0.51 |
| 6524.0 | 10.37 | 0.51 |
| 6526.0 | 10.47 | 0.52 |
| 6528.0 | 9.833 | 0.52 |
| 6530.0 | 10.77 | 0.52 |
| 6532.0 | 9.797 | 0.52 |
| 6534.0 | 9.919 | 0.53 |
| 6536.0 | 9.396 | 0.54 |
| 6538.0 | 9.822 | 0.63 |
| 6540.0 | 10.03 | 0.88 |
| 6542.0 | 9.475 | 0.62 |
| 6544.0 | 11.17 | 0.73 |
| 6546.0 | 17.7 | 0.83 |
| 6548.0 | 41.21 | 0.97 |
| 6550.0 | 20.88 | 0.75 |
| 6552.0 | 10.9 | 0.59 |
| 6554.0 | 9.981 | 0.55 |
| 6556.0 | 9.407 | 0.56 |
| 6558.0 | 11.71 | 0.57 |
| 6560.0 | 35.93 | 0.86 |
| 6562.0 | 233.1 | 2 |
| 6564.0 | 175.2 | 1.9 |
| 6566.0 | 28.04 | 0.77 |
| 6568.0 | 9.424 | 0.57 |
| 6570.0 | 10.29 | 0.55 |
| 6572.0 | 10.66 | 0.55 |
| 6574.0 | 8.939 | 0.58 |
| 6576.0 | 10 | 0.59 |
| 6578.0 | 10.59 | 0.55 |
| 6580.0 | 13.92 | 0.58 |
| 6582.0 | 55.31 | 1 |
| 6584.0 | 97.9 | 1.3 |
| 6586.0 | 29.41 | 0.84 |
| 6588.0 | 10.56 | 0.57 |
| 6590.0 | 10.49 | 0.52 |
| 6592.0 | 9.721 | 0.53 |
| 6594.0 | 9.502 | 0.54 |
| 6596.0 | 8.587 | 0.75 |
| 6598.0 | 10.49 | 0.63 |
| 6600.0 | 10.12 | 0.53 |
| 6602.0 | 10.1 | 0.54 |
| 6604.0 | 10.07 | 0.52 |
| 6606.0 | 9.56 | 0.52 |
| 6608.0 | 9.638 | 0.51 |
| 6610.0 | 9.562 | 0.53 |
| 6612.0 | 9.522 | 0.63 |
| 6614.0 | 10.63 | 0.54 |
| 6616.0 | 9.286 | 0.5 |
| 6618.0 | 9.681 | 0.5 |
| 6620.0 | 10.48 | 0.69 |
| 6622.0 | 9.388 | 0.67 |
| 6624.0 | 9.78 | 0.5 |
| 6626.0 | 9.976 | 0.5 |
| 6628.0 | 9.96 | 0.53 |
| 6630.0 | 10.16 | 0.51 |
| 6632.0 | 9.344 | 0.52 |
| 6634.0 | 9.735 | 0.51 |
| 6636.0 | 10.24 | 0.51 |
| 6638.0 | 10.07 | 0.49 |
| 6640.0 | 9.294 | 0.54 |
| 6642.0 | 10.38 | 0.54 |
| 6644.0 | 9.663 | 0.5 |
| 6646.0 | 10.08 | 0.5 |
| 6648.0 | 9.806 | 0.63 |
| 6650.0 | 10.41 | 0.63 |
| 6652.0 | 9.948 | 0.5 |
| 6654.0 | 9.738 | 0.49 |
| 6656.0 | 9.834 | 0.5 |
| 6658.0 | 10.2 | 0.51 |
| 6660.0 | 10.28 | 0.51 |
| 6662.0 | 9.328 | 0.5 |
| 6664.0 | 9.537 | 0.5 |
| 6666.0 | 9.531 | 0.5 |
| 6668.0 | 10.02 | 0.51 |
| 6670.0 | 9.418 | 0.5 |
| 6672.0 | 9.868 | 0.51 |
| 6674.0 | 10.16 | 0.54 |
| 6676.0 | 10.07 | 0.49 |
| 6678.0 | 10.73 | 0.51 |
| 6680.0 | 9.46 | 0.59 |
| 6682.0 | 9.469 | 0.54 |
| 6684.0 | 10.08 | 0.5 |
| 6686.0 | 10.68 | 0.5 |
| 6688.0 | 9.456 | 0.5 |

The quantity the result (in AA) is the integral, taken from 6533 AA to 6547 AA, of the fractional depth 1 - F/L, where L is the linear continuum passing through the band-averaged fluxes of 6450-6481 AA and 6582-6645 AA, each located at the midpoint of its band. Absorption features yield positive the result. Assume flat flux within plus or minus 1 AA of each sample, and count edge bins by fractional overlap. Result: 1.12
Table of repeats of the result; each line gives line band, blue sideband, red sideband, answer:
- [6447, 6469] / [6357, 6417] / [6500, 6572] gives 8.9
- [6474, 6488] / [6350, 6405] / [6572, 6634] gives 2.5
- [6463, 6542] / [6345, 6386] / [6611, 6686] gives 0.6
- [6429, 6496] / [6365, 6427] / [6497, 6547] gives 2.2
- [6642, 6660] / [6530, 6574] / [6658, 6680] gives 4.4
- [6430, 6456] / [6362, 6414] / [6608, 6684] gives 1.2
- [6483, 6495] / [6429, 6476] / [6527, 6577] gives 5.1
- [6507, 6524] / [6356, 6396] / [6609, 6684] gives 0.3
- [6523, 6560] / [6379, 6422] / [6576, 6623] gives 3.1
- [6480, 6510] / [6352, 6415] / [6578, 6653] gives 5.5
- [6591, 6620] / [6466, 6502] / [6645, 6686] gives 0.5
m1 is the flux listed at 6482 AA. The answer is 9.724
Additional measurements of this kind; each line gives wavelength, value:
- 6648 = 9.806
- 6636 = 10.24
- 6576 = 10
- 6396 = 10.65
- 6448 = 9.577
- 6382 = 9.806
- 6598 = 10.49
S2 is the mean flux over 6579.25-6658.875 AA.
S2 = 13.8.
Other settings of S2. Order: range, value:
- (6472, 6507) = 9.96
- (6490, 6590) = 22.8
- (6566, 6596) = 21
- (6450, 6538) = 9.95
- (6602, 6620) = 9.8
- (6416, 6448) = 9.95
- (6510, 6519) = 9.86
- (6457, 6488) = 10.1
